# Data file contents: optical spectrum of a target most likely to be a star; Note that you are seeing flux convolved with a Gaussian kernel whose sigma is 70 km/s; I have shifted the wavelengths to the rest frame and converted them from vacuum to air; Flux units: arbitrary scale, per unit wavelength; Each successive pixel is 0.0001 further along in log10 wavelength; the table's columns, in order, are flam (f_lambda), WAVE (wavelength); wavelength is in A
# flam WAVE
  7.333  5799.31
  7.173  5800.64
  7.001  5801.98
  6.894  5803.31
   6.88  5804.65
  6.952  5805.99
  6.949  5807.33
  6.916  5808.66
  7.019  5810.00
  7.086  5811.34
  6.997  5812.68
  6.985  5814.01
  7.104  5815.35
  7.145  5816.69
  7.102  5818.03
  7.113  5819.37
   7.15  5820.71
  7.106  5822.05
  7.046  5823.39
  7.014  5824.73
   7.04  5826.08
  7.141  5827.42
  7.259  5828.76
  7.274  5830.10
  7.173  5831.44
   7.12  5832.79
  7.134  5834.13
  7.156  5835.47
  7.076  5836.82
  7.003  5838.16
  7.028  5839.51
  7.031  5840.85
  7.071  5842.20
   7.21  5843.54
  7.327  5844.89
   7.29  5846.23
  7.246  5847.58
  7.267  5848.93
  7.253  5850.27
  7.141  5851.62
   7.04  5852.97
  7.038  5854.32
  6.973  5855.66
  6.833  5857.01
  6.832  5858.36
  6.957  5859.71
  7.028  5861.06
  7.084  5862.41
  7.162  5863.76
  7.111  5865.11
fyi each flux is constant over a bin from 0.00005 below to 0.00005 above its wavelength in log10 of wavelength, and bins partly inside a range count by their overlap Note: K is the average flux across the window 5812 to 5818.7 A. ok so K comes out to 7.07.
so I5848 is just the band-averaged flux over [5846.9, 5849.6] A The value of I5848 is 7.25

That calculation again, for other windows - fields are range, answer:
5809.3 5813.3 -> 7.02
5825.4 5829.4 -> 7.14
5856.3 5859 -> 6.83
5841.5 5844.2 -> 7.14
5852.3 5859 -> 6.95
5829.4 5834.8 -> 7.18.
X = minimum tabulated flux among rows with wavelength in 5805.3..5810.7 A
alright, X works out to 6.916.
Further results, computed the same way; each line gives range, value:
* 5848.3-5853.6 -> 7.04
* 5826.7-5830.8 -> 7.141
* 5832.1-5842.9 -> 7.003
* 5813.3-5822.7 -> 6.985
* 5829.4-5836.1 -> 7.12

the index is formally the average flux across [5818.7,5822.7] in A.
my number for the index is 7.12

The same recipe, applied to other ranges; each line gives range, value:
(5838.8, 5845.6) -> 7.14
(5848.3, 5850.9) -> 7.28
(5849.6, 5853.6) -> 7.14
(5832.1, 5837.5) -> 7.12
